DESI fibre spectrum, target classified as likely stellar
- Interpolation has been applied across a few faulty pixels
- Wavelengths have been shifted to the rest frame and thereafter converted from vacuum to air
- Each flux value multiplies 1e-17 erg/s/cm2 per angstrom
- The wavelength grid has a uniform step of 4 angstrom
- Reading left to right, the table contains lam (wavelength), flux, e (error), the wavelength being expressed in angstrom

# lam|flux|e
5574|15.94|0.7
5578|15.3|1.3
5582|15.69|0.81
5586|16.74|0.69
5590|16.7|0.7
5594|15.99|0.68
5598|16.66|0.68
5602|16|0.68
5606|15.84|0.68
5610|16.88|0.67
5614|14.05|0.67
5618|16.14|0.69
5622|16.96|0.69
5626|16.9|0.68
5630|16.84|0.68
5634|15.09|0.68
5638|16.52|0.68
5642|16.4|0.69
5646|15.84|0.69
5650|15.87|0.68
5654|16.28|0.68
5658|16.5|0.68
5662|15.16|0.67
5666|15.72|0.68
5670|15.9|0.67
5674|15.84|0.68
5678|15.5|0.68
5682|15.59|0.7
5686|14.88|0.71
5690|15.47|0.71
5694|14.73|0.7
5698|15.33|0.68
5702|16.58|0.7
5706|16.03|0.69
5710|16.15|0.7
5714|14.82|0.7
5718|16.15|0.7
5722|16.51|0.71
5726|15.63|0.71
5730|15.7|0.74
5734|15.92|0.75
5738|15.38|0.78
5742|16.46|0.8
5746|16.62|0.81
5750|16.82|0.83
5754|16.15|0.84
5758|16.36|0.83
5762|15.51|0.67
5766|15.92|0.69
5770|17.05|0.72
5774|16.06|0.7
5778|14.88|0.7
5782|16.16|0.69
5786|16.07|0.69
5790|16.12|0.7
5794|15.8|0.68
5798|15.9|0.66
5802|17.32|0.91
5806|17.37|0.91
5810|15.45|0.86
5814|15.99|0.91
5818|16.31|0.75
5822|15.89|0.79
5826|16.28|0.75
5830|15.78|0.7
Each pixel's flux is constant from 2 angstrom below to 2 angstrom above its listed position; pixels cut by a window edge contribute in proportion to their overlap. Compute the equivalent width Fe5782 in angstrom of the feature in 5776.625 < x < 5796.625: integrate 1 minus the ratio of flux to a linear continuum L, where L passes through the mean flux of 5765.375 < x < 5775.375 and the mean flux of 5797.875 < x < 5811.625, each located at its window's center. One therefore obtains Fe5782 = 0.8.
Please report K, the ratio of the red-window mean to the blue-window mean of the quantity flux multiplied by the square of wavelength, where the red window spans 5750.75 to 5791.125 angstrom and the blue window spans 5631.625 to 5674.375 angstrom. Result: 1.05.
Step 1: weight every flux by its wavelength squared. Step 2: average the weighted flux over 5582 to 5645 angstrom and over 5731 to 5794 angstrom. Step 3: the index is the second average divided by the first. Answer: 1.04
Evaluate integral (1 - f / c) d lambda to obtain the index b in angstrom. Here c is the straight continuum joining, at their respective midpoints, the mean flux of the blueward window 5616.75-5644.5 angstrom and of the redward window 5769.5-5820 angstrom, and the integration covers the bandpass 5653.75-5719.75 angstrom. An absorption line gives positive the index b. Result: 2.7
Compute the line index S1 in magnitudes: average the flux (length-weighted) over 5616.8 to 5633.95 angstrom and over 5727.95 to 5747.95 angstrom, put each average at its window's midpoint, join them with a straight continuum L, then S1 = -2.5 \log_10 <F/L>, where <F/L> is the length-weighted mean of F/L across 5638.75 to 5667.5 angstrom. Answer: 0.03 mag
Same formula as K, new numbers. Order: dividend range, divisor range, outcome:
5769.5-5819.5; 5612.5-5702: 1.07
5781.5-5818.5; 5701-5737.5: 1.05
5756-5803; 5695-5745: 1.03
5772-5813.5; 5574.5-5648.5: 1.06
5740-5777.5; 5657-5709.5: 1.07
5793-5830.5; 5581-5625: 1.08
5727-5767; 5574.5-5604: 1.05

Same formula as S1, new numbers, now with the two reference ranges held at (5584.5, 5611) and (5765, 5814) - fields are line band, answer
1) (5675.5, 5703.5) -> 0.06 mag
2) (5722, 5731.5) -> 0.03 mag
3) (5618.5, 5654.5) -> 0.00 mag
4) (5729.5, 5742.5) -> 0.03 mag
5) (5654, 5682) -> 0.03 mag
